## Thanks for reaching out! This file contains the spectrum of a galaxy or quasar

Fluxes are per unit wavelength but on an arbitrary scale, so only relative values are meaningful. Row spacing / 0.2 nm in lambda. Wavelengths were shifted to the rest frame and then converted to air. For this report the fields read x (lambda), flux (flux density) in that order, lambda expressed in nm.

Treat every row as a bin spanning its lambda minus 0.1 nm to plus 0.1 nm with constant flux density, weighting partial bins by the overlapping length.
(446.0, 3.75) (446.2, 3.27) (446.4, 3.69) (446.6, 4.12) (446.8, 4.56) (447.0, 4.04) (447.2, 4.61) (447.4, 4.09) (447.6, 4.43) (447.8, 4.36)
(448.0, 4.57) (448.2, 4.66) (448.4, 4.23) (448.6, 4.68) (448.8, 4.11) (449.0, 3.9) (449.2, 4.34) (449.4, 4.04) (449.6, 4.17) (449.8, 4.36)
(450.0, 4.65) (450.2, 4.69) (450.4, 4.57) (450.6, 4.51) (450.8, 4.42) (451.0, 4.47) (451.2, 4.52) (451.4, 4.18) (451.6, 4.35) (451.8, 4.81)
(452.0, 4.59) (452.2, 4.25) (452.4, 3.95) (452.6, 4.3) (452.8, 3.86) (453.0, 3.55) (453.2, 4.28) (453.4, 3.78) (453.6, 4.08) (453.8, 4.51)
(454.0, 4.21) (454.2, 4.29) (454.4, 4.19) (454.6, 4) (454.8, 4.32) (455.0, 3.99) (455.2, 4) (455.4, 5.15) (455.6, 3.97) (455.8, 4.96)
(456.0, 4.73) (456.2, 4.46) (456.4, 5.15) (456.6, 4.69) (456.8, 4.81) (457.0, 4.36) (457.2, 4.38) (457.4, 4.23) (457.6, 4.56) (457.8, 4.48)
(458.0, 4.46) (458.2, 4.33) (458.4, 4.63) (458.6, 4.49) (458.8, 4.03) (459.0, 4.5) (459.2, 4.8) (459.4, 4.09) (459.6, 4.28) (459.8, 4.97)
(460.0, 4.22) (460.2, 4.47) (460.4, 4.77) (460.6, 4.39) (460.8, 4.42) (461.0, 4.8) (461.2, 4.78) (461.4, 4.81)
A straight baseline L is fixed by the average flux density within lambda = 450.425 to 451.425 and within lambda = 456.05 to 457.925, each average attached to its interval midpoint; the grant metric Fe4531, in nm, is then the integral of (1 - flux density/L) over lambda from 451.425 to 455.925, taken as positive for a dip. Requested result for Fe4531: 0.26 nm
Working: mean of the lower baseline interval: 4.45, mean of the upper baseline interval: 4.57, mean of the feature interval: 4.25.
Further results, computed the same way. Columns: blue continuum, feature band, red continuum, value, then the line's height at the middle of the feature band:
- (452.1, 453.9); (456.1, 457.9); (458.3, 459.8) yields -0.11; 4.31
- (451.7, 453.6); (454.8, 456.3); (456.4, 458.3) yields -0.03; 4.37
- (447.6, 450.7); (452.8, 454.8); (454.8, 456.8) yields 0.18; 4.51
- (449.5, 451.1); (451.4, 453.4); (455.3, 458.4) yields 0.14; 4.51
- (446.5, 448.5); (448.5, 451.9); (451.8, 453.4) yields -0.12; 4.24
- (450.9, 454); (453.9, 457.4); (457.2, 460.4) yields -0.08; 4.34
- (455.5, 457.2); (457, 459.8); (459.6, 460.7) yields 0.09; 4.58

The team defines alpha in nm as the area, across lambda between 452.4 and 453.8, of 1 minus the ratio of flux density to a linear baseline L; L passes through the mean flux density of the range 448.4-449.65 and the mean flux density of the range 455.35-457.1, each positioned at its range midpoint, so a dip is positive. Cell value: 0.15 nm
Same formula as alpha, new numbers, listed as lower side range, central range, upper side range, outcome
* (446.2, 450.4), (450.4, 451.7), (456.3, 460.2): -0.021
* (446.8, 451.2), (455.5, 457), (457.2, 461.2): -0.071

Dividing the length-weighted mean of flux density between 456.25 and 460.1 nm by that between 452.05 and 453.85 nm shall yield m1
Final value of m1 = 1.1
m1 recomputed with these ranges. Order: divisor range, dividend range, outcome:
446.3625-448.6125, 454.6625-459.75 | 1.03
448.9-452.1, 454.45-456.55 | 1.01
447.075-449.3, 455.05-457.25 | 1.05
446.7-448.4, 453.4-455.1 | 0.95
